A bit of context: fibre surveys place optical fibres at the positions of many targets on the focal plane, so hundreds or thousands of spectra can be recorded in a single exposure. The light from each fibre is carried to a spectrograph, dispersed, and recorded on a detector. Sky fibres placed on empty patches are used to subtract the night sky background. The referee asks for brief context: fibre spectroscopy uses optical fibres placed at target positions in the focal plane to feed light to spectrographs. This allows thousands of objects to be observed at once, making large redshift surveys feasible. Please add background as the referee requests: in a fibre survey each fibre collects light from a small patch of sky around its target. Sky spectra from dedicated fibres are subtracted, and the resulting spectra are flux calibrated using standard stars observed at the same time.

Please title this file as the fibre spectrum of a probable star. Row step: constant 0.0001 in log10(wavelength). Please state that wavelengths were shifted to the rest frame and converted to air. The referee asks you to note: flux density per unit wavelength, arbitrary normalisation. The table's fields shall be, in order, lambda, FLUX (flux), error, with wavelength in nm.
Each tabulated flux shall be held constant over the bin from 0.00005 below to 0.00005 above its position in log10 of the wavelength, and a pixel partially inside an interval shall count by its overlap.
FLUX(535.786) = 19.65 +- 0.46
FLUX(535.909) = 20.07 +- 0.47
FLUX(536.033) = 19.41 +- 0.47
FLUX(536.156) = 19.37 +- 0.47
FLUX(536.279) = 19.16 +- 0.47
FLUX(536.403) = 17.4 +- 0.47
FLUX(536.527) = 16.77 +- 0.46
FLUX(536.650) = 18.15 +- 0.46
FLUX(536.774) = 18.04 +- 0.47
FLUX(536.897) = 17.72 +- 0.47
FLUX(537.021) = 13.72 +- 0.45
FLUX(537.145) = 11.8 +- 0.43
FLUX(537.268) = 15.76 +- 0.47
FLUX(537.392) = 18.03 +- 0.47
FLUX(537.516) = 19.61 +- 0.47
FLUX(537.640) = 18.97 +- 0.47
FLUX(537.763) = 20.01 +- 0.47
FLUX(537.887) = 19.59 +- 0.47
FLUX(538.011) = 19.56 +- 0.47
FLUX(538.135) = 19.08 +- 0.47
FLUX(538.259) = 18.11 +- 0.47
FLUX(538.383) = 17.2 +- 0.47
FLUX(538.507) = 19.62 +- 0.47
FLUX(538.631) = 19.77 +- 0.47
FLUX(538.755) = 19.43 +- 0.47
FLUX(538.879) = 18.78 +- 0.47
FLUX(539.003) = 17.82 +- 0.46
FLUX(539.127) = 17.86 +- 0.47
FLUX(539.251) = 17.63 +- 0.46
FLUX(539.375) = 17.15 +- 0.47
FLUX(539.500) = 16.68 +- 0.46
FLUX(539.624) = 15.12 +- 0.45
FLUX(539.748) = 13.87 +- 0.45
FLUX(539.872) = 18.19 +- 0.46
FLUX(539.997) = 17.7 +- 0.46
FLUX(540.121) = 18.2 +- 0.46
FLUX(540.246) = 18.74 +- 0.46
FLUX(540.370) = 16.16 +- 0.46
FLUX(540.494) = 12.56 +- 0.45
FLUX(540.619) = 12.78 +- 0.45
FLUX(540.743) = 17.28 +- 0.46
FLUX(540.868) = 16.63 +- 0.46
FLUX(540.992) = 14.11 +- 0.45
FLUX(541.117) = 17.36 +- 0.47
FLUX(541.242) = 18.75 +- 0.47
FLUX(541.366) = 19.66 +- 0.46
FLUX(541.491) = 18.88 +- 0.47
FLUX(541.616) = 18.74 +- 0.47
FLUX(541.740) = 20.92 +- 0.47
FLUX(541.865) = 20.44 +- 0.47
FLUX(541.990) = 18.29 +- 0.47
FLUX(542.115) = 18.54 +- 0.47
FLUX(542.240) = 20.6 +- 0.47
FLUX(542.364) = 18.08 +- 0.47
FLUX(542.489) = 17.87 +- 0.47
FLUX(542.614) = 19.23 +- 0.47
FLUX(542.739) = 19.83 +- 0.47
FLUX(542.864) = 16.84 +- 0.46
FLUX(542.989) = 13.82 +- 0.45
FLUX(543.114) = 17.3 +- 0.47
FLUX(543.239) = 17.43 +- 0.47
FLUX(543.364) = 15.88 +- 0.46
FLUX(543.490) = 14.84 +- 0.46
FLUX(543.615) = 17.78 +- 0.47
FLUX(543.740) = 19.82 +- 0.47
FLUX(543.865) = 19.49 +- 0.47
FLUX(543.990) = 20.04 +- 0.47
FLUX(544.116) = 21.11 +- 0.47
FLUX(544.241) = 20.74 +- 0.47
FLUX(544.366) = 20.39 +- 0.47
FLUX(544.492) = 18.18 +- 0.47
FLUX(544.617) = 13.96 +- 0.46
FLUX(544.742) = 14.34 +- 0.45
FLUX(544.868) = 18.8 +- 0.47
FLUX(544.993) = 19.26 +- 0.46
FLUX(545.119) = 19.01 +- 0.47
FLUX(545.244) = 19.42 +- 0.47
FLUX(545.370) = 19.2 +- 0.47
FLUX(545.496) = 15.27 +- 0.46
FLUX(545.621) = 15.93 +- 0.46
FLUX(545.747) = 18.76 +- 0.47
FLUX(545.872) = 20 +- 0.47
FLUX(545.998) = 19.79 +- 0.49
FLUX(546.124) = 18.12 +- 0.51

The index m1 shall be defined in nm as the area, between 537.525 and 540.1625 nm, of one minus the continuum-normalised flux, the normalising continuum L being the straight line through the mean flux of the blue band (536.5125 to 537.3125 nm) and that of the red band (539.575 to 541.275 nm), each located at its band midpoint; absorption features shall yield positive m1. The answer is -0.335 nm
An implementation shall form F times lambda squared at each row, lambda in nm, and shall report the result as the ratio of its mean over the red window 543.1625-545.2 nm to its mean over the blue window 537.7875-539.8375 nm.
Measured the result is 1.03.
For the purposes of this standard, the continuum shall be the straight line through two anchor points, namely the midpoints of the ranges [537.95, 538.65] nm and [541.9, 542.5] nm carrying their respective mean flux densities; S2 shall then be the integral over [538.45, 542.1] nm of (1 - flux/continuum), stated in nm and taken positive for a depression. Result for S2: 0.25 nm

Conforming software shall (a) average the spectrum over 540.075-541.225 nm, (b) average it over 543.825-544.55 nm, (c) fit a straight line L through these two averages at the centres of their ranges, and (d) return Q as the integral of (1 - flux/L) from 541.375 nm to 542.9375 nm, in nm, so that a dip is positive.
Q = -0.11 nm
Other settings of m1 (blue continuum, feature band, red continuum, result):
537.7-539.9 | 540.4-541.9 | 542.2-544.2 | 0.07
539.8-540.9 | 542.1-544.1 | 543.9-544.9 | -0.02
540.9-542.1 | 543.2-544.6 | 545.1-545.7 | -0.04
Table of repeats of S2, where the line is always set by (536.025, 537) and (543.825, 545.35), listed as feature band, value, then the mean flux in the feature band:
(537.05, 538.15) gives 0.01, 17.9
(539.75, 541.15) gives 0.16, 16.2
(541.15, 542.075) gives -0.04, 19.3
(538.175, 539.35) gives -0.02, 18.4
